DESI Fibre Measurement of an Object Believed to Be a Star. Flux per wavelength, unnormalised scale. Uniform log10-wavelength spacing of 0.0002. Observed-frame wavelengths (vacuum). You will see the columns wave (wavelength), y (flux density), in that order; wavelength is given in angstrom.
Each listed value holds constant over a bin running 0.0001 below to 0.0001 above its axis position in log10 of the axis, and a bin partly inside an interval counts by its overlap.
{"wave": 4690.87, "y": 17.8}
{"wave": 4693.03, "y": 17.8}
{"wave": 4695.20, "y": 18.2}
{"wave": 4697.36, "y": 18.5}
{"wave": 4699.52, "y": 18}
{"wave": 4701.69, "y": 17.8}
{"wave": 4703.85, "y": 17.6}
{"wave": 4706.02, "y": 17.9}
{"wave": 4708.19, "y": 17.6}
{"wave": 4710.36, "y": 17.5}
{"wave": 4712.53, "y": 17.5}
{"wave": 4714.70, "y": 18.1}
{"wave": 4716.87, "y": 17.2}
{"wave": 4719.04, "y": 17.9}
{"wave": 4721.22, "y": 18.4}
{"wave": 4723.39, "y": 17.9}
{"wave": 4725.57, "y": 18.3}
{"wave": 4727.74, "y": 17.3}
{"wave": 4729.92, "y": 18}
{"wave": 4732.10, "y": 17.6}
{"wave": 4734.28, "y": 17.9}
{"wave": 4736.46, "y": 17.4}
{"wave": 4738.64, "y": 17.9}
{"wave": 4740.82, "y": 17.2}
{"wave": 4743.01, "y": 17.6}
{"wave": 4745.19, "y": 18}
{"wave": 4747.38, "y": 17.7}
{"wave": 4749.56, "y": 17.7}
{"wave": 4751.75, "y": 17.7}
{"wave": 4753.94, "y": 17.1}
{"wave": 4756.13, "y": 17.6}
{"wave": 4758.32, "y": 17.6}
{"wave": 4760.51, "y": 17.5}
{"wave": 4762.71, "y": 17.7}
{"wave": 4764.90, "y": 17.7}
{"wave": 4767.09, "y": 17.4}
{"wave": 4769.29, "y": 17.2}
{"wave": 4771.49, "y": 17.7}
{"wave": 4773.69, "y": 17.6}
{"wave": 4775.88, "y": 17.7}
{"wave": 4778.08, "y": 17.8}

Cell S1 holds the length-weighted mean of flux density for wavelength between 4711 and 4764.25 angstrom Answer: 17.7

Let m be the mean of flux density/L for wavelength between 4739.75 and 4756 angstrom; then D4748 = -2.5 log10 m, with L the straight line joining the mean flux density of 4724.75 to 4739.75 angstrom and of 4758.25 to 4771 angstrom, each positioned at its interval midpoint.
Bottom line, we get 0.005 mag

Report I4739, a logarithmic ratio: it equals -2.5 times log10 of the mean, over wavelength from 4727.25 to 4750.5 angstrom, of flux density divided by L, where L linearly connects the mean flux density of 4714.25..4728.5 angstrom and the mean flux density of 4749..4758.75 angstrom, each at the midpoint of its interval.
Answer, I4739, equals 0.00 mag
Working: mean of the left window 17.9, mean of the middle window 17.7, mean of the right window 17.5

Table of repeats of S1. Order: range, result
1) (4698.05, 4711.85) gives 17.7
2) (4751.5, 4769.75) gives 17.5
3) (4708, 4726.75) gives 17.8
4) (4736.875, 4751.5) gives 17.7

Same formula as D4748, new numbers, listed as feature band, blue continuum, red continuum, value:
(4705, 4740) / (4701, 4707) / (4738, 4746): -0.004 mag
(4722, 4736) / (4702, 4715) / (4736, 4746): -0.011 mag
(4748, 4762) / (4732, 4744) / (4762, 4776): 0.003 mag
